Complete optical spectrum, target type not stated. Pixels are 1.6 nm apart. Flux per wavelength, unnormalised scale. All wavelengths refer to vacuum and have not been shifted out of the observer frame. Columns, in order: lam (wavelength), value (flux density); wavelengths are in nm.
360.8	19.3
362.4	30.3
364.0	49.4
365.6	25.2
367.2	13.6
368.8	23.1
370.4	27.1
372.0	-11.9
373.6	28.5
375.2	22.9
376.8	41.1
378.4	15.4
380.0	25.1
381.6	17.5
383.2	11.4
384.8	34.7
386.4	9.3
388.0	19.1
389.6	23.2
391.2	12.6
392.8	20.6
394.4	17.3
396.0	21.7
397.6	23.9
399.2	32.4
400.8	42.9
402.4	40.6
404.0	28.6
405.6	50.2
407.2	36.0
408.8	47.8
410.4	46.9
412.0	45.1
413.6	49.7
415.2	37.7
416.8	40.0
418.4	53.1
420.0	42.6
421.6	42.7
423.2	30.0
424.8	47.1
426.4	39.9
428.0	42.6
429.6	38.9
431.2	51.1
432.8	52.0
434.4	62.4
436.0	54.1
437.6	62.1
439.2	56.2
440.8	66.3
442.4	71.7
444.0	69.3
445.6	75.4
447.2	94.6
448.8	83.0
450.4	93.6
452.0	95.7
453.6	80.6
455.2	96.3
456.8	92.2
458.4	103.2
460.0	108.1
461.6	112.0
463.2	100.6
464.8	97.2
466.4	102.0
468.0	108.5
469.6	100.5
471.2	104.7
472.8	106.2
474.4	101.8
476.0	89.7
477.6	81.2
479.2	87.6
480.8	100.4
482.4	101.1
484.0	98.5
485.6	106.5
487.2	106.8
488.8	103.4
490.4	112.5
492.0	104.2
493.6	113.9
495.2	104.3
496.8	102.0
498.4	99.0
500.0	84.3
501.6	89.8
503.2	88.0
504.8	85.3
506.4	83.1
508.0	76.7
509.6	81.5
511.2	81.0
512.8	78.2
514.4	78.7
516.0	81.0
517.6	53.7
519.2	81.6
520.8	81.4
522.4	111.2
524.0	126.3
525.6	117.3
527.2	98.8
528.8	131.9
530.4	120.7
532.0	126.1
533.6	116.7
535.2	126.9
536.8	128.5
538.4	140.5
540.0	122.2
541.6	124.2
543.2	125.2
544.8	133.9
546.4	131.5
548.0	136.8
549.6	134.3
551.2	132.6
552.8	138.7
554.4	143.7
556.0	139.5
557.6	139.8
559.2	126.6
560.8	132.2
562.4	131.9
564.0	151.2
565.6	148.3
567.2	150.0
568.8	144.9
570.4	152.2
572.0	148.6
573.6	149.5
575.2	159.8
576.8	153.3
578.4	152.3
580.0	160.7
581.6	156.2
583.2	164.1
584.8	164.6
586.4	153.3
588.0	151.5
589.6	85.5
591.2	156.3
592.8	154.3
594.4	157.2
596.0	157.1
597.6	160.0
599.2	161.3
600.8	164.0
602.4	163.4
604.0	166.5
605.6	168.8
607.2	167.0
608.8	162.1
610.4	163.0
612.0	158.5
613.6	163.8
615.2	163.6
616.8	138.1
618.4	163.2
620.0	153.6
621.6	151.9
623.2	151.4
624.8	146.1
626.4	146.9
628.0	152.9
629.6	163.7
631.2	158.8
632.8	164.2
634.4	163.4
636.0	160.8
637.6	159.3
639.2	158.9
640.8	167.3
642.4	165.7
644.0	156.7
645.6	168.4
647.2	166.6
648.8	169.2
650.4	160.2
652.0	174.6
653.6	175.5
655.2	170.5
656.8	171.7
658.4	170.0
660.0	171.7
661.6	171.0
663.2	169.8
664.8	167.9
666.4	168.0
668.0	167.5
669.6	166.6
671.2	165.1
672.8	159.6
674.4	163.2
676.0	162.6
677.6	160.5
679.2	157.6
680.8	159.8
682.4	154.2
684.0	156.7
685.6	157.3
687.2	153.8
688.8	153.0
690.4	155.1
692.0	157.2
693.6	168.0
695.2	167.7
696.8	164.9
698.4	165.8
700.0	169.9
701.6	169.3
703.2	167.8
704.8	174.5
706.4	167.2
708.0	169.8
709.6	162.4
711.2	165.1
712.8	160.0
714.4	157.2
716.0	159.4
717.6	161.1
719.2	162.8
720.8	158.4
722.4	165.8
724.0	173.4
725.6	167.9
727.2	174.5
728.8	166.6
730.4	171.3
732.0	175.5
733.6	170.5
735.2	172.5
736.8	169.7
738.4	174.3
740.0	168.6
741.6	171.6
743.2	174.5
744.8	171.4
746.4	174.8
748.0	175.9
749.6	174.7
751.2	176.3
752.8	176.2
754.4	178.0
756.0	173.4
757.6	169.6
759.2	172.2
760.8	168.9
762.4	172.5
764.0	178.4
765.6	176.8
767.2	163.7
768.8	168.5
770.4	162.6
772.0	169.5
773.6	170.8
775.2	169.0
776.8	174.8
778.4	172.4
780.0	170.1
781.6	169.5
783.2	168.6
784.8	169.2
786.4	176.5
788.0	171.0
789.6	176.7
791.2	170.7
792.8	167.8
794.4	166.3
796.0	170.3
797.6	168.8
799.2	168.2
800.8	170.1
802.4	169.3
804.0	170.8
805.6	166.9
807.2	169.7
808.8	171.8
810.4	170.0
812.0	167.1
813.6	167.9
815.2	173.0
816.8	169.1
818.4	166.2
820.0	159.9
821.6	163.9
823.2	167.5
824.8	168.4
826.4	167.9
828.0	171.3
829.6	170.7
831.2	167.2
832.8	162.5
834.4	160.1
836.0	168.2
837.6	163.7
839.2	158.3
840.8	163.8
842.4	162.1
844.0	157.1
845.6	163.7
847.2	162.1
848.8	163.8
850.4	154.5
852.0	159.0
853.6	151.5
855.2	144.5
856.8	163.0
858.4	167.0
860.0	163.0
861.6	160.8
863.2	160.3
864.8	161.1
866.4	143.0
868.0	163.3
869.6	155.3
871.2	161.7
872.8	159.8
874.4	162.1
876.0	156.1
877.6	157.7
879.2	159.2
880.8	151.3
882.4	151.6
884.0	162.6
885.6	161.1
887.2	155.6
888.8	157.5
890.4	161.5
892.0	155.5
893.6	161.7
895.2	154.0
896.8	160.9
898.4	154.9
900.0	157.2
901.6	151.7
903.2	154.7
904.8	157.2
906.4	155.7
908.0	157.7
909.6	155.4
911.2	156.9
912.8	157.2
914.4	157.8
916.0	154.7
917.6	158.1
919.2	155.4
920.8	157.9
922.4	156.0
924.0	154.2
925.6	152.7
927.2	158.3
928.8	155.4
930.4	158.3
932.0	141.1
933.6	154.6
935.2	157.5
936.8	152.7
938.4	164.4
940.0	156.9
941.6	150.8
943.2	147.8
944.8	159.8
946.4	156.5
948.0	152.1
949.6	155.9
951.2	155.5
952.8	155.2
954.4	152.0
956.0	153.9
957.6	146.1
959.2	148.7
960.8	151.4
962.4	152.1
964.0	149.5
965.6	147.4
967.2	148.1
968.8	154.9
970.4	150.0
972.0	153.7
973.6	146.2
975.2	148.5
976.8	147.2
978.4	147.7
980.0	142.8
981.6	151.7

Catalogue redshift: 0.000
